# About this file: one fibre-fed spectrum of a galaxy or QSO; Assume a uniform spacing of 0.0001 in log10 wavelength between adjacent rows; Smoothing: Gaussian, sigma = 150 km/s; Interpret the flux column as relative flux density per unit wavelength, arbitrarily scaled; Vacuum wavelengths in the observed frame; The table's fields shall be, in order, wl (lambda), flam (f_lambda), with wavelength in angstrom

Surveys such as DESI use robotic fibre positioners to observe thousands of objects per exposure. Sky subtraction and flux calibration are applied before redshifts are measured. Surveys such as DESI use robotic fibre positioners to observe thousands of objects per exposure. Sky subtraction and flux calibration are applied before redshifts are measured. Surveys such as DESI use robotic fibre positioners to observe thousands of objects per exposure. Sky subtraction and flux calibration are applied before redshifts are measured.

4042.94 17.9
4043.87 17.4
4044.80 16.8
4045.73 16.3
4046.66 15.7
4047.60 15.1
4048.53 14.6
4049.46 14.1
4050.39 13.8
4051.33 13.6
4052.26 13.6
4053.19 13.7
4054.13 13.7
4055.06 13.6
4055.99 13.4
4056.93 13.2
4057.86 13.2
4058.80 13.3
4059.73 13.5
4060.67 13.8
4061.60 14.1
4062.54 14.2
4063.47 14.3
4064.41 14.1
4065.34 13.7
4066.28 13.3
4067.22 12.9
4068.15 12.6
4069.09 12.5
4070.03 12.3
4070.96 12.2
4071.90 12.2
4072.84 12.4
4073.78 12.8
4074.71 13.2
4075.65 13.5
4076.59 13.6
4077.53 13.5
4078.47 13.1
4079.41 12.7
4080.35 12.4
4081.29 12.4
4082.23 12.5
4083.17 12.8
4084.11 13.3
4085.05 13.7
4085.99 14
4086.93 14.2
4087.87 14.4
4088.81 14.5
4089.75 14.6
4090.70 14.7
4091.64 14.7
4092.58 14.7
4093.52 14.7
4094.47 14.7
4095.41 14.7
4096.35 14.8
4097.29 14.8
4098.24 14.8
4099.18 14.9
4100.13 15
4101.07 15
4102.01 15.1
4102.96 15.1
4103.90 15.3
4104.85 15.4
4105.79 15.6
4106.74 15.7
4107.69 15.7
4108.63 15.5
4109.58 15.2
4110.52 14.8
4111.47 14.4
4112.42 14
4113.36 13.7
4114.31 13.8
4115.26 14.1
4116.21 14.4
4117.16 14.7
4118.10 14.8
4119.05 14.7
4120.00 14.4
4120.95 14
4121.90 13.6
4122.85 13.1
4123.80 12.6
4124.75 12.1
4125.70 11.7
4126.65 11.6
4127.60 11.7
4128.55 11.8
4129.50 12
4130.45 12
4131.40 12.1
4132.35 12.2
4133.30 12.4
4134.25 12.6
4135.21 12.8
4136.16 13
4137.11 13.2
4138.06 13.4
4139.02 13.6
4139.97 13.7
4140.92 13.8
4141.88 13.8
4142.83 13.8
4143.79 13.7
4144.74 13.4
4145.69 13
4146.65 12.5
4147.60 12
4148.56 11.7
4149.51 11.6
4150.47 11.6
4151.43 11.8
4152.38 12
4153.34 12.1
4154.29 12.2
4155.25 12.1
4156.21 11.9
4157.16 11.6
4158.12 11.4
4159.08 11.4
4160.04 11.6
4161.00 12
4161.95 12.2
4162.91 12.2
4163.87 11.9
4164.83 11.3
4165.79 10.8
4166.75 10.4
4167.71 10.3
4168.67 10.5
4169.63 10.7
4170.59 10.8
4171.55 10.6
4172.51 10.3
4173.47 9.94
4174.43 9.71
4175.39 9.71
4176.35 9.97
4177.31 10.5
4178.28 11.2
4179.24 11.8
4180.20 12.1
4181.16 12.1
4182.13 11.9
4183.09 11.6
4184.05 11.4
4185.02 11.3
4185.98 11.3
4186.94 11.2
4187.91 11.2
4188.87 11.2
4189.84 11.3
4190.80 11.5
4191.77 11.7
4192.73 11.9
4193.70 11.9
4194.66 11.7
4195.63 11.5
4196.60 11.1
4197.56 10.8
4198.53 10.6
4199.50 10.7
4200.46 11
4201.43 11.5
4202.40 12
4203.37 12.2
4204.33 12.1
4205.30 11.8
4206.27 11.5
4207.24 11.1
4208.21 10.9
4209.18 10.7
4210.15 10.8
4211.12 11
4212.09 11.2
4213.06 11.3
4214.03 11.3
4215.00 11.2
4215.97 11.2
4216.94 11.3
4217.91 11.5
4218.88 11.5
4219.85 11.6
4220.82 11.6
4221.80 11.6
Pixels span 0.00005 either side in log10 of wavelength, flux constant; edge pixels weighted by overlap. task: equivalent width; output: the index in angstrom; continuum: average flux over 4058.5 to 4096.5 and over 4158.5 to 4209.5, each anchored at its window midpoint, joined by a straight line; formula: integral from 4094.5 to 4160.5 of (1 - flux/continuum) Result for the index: -4.92 angstrom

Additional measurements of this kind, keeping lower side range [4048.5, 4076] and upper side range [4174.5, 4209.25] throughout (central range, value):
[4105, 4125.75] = -2.89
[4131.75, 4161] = -1.16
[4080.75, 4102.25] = -2.33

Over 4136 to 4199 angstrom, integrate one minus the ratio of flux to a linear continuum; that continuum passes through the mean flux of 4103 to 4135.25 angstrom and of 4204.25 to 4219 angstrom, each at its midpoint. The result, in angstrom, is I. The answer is 3.70 angstrom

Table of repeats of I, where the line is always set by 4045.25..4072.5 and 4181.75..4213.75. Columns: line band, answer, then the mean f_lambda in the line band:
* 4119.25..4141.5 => -0.55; 12.8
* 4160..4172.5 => 0.80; 11.1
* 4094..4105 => -1.66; 15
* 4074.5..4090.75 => -0.26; 13.5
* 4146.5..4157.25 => 0.18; 11.9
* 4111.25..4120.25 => -1.11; 14.3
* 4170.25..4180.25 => 1.02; 10.5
